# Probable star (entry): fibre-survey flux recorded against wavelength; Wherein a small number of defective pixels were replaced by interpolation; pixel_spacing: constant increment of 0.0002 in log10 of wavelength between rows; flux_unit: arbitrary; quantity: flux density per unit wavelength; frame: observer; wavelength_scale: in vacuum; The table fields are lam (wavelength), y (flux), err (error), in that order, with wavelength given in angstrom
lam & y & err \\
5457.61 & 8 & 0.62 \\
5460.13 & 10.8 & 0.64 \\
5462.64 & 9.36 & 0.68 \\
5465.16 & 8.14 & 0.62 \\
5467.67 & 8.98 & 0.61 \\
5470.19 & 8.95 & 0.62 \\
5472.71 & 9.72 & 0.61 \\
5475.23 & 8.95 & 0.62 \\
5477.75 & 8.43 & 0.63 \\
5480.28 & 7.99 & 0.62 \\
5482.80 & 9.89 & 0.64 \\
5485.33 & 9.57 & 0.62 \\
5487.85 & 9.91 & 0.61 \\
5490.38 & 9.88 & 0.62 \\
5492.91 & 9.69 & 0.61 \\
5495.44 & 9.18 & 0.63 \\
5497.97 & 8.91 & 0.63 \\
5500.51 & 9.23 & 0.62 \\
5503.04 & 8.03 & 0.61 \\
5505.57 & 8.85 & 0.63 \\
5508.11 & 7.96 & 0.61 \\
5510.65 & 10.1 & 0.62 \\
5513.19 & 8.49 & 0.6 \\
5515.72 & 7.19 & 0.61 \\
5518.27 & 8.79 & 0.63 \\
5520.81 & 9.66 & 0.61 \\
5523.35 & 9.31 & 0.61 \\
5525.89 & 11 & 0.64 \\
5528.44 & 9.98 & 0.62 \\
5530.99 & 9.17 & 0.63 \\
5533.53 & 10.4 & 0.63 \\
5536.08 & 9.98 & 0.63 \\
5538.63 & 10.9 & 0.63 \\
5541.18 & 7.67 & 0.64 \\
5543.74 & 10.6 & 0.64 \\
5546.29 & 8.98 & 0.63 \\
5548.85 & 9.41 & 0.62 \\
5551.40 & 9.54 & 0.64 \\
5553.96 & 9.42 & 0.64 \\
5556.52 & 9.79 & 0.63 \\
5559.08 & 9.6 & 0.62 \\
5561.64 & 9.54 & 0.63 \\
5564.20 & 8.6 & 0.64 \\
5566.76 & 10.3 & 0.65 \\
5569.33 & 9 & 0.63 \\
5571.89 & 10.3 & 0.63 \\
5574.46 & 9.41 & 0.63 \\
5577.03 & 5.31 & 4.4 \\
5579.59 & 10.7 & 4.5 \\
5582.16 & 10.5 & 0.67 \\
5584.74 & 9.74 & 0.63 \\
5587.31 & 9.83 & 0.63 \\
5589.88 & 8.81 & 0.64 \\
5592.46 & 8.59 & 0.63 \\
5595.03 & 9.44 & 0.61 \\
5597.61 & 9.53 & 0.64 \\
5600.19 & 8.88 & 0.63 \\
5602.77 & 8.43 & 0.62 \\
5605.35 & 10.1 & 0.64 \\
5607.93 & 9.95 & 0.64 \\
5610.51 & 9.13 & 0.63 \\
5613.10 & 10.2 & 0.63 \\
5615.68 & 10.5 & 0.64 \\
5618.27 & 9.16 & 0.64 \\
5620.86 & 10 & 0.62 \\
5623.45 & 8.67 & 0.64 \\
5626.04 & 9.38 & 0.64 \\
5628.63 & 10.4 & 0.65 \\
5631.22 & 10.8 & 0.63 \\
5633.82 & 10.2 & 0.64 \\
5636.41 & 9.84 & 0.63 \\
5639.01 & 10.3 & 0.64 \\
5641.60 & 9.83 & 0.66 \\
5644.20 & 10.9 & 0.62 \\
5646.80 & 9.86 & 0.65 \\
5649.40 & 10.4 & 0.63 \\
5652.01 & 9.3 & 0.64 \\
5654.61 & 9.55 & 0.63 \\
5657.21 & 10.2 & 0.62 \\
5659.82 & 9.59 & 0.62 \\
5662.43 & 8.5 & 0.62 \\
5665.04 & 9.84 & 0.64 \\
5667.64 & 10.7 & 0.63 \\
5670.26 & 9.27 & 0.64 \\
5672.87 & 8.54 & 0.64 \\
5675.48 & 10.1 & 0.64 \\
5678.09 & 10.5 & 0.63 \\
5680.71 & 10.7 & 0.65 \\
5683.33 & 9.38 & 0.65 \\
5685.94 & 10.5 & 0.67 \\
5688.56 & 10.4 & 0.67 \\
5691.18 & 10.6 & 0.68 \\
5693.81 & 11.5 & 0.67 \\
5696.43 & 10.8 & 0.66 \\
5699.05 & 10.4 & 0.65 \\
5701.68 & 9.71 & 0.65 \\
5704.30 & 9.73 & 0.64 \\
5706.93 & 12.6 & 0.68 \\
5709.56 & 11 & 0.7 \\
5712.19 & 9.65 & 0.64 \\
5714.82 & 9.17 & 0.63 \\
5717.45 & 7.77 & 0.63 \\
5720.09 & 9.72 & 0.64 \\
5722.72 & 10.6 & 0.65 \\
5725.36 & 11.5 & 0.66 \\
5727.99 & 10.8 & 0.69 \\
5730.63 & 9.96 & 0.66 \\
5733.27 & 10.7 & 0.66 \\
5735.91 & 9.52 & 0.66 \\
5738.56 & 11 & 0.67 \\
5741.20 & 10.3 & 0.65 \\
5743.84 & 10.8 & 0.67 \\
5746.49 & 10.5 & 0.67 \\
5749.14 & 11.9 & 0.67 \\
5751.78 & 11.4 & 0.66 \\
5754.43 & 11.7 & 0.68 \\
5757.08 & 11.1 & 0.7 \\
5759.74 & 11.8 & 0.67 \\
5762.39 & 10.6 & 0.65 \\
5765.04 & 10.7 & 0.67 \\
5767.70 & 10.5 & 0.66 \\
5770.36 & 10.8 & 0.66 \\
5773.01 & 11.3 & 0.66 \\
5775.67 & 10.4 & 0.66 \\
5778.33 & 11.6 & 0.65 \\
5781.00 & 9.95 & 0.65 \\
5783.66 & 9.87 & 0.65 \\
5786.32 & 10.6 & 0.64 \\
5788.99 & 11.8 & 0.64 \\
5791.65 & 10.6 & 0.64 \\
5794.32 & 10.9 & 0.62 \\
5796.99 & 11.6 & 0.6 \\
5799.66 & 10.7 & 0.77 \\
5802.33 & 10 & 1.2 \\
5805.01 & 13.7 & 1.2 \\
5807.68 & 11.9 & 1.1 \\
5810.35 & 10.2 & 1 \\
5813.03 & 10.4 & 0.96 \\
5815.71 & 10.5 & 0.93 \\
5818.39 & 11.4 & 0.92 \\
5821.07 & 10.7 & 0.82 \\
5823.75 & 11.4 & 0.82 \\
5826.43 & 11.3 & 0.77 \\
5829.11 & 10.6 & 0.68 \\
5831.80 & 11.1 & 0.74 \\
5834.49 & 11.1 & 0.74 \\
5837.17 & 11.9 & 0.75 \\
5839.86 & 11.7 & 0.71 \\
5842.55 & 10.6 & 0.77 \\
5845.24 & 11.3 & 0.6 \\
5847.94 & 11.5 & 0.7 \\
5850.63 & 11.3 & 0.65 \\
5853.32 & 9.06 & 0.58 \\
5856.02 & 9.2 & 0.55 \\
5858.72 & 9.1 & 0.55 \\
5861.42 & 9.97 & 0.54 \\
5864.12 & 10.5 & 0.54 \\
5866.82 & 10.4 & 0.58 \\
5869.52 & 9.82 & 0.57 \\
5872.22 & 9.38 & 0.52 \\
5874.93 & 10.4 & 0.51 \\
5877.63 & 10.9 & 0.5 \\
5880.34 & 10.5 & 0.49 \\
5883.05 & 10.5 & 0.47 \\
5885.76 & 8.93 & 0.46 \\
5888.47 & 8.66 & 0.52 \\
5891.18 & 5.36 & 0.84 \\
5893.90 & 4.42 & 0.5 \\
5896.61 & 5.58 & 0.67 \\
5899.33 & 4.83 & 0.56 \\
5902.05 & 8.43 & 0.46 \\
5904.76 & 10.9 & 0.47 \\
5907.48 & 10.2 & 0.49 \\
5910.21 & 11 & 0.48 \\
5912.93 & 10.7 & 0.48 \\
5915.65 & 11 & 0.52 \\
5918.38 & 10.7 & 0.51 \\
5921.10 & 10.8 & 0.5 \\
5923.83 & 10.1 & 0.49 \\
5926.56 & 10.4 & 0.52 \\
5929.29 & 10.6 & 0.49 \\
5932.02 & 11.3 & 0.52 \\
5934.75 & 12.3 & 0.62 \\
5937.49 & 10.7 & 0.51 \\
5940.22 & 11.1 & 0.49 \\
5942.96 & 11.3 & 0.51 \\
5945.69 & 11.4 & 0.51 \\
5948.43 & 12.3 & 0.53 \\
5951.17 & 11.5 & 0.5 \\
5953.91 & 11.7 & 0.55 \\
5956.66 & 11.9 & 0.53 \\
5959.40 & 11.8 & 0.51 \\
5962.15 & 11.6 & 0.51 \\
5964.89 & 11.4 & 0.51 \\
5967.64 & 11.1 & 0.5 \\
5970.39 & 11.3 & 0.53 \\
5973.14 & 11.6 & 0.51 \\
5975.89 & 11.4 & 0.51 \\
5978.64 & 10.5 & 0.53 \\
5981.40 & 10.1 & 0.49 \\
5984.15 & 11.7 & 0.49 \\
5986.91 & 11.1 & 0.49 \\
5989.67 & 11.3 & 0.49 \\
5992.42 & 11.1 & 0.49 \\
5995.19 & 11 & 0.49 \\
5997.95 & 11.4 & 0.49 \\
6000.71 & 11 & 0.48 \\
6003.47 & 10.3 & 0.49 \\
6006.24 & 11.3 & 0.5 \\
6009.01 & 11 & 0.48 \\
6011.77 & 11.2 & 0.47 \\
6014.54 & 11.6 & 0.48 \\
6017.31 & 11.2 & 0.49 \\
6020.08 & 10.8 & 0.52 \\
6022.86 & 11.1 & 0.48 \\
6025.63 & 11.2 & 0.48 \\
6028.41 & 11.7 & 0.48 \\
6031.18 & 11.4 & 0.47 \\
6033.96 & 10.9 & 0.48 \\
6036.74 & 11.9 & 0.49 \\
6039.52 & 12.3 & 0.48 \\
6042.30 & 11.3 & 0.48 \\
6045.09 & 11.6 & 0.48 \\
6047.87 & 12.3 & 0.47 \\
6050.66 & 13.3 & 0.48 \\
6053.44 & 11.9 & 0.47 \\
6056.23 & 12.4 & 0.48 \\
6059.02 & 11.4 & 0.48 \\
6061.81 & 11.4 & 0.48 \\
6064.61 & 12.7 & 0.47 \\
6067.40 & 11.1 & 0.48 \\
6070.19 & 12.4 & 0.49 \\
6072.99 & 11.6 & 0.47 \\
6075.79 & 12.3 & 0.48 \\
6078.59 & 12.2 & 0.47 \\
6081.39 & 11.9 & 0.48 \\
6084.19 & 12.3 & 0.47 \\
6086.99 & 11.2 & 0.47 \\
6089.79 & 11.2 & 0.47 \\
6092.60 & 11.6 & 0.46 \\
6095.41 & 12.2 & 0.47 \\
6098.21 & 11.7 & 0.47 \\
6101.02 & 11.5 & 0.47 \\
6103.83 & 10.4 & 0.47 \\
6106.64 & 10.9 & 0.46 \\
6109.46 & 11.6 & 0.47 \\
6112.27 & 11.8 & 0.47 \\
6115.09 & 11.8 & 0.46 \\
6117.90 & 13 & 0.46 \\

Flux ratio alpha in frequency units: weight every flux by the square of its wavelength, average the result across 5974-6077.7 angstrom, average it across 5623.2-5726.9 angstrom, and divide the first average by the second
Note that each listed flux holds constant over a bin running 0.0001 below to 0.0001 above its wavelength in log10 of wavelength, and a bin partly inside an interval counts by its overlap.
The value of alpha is 1.3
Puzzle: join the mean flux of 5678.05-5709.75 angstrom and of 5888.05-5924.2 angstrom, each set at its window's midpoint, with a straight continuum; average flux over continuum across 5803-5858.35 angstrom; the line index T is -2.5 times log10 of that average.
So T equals -0.17 mag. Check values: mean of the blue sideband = 10.6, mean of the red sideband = 8.73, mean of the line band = 11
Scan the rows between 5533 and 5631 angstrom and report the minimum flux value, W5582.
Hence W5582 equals 5.31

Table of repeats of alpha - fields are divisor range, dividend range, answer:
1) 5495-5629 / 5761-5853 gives 1.28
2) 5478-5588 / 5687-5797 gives 1.23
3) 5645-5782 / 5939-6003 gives 1.19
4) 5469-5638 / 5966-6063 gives 1.42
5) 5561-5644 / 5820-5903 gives 1.11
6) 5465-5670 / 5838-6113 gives 1.33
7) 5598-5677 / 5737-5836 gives 1.19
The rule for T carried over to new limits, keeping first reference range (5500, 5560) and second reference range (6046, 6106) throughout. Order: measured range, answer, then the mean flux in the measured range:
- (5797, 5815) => -0.055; 11.2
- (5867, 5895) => 0.213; 8.99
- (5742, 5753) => -0.079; 11.1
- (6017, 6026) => 0.053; 11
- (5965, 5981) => 0.023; 11.1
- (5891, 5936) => 0.178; 9.43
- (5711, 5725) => 0.075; 9.52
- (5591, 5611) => 0.046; 9.26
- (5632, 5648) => -0.037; 10.2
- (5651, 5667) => 0.042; 9.56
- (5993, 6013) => 0.046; 11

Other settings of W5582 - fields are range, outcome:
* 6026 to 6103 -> 10.9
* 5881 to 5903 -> 4.42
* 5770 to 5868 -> 9.06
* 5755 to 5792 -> 9.87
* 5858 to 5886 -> 8.93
